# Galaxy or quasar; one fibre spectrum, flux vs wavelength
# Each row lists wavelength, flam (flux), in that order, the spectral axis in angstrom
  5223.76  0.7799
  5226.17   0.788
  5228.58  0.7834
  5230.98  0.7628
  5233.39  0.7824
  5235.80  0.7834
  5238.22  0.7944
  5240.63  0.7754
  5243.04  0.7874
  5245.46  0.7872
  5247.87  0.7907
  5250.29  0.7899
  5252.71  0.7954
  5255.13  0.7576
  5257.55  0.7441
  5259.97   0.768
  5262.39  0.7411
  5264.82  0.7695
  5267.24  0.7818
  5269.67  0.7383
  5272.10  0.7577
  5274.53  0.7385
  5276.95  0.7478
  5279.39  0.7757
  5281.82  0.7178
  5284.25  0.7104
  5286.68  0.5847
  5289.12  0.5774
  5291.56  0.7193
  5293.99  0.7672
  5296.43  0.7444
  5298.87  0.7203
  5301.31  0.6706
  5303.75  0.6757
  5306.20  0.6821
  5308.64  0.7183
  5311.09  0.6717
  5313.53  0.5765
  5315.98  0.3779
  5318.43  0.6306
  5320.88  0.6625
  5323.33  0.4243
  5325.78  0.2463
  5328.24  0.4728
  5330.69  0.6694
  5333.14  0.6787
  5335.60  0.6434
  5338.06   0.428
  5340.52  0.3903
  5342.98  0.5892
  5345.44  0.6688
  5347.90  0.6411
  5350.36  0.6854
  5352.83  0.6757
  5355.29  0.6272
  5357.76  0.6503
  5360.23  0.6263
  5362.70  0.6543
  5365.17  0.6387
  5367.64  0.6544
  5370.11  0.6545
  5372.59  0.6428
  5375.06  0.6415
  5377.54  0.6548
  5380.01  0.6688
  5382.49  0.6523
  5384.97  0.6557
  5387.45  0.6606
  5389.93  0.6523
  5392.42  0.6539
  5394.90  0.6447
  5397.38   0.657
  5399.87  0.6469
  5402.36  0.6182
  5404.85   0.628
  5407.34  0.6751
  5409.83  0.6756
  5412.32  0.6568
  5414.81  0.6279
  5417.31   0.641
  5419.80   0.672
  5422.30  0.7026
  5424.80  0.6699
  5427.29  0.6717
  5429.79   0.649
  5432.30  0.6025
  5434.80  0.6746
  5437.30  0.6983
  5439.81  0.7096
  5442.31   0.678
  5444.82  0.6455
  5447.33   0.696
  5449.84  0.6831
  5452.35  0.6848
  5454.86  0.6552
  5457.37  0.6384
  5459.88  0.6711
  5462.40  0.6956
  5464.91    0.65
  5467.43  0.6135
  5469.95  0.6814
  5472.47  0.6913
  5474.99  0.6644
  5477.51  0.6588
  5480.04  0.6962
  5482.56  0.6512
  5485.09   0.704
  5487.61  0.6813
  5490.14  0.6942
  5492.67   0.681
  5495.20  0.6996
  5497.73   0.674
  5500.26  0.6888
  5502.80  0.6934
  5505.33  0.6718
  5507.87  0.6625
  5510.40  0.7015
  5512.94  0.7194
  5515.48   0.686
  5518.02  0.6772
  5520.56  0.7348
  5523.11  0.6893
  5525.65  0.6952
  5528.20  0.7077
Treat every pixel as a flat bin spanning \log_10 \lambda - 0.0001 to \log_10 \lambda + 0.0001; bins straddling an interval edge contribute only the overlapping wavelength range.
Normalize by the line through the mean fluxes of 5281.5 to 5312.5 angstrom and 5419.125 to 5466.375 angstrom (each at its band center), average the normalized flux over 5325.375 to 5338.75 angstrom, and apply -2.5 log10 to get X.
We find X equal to 0.248 mag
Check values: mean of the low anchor 0.688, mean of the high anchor 0.671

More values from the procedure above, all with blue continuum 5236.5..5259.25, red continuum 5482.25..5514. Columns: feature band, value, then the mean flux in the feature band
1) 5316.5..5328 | 0.48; 0.482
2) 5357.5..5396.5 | 0.13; 0.65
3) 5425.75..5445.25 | 0.07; 0.667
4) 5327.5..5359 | 0.23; 0.604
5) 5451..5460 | 0.07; 0.662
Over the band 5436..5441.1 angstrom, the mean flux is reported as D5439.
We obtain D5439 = 0.704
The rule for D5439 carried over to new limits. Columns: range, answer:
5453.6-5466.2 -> 0.662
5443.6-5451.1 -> 0.675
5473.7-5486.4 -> 0.675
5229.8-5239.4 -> 0.78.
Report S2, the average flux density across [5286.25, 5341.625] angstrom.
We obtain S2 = 0.597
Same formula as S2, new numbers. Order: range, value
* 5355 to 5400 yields 0.65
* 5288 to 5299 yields 0.706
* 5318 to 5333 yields 0.524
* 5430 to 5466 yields 0.67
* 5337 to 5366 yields 0.607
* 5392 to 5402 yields 0.648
